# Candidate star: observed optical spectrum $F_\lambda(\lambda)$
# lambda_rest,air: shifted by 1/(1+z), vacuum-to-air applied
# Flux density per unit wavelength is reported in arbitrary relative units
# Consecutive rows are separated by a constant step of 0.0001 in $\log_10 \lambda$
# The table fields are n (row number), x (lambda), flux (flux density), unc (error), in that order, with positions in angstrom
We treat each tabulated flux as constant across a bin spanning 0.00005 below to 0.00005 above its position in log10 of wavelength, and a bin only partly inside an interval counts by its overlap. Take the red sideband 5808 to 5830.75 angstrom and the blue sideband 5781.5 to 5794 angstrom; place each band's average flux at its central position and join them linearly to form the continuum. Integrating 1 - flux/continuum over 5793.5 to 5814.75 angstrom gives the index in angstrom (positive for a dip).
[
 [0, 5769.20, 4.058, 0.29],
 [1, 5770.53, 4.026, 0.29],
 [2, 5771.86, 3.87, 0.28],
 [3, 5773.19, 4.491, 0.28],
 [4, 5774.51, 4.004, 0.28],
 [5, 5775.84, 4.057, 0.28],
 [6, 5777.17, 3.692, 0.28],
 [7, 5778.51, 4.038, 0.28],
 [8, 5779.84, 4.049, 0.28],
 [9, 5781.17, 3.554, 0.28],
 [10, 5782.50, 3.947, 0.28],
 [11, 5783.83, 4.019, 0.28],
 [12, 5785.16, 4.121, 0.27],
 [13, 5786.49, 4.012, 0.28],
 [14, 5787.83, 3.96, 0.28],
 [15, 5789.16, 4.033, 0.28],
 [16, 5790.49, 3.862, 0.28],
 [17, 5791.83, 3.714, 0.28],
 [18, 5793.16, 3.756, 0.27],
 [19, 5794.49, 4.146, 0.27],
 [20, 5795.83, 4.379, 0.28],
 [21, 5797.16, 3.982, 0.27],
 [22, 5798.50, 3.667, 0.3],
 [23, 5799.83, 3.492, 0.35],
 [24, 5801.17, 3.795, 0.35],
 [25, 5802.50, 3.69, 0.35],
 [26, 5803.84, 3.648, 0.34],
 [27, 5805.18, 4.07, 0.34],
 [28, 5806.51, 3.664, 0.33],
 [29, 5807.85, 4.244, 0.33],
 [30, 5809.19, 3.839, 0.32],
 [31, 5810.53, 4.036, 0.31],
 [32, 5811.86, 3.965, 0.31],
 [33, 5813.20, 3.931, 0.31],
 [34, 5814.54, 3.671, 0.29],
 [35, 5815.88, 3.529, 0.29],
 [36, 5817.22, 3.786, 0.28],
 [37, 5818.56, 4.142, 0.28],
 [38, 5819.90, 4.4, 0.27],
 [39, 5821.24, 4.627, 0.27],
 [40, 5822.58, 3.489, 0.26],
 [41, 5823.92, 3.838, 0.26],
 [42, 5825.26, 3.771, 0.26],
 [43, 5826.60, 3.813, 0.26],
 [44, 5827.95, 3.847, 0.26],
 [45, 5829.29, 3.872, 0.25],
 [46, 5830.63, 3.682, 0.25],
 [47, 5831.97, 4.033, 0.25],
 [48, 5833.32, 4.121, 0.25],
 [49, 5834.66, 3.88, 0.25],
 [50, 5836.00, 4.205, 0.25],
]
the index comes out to 0.15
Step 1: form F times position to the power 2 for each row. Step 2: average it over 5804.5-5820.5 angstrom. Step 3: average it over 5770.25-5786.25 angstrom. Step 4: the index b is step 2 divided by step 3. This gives 1.00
